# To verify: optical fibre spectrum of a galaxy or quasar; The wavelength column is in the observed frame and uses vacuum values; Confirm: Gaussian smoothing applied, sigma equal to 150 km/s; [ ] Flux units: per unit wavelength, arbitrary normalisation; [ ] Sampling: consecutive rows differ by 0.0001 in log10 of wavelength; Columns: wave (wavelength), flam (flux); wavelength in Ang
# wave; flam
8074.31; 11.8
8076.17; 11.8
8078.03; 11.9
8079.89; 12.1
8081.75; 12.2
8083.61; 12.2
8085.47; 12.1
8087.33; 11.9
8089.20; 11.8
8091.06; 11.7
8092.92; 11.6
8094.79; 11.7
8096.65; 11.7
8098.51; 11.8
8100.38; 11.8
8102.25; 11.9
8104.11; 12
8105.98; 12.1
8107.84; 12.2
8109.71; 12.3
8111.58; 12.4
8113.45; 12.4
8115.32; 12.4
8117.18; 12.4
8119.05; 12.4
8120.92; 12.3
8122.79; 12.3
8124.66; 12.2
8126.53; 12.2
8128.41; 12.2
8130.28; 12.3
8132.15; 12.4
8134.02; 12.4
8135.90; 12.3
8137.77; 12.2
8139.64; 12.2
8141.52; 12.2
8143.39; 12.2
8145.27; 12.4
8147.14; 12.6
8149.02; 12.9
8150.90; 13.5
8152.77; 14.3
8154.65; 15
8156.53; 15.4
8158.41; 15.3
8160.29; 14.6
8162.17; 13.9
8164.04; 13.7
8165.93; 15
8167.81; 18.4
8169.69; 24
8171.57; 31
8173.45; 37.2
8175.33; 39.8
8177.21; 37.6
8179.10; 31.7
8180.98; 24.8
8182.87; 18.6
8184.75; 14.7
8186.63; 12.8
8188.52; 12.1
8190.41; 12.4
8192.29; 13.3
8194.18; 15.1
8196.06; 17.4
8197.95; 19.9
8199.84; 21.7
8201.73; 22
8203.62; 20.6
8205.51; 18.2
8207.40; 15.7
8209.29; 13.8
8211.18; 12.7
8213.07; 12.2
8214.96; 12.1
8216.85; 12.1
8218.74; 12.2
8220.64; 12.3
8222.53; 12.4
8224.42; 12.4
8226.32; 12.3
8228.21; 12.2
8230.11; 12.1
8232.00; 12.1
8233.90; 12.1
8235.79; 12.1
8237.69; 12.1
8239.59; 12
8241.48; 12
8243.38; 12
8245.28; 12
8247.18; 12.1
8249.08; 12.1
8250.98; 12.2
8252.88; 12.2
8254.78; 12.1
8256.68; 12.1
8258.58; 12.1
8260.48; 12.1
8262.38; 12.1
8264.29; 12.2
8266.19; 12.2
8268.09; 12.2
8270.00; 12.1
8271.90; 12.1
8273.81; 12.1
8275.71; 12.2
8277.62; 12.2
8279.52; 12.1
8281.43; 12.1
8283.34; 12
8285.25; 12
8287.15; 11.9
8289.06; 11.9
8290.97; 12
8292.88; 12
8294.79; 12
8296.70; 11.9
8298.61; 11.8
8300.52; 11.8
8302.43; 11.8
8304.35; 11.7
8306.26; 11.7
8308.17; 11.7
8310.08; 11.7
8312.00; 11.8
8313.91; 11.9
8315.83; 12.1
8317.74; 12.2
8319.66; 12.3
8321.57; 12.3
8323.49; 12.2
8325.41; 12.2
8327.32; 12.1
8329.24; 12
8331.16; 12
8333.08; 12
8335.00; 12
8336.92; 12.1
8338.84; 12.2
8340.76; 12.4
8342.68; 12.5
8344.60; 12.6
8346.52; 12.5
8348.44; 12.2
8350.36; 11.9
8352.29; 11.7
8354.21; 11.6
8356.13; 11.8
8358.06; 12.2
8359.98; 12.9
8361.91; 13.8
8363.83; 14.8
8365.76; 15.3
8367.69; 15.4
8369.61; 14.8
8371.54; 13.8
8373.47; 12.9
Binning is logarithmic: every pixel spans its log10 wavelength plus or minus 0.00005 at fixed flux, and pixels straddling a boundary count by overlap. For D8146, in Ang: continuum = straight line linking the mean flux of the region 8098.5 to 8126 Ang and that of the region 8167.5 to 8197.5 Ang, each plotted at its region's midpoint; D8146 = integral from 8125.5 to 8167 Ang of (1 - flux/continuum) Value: 9.5 Ang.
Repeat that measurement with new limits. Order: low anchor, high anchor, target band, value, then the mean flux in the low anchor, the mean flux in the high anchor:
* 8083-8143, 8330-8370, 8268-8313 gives 2.35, 12.1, 12.8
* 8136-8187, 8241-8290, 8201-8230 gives 2.44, 18.8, 12.1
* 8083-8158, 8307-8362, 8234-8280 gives 0.50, 12.4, 12.1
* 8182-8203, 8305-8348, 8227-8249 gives 4.24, 16.4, 12.1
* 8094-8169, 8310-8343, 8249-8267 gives 0.38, 12.9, 12.1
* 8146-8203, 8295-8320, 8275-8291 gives 1.45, 19.3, 11.9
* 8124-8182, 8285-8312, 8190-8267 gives 6.19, 17.7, 11.8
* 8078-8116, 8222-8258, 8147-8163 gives -2.90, 12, 12.1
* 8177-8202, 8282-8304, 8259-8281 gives 2.16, 19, 11.9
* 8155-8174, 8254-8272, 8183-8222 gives 3.21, 19.3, 12.1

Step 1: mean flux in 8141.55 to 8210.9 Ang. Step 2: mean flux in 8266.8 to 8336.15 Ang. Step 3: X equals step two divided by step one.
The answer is 0.65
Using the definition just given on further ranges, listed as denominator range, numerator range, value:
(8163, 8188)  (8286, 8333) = 0.49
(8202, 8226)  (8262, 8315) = 0.85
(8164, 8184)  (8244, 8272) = 0.45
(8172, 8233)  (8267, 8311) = 0.67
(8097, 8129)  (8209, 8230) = 1.02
